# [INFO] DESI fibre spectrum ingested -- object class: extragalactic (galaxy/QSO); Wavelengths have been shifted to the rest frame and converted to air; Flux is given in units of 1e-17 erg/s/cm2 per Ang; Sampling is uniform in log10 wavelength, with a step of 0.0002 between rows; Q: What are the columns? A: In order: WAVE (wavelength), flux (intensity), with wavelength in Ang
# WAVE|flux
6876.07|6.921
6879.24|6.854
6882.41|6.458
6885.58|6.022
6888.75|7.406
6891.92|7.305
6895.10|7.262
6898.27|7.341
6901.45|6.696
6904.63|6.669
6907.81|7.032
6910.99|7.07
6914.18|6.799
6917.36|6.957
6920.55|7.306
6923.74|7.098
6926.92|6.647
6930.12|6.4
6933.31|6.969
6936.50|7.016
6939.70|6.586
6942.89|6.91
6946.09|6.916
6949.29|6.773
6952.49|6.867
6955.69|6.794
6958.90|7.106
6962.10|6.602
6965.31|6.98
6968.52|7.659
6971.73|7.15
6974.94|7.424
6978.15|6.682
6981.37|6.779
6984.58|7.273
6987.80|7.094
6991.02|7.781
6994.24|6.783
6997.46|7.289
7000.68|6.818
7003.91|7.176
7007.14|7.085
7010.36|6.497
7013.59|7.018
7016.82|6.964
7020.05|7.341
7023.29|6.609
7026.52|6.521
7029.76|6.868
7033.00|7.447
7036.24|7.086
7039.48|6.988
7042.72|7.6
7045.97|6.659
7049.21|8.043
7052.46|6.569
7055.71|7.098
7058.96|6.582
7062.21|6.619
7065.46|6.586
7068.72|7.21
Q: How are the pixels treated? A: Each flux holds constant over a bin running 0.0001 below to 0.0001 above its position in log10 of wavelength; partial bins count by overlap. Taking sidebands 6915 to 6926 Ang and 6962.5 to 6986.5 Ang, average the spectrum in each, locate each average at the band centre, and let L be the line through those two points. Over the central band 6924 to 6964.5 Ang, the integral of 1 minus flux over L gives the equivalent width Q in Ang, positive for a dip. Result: 1.58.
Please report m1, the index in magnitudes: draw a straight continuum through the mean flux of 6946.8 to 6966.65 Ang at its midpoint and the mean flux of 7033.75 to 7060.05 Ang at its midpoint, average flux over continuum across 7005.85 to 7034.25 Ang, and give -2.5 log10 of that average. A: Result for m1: 0.02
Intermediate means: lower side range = 6.85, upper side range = 7.1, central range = 6.92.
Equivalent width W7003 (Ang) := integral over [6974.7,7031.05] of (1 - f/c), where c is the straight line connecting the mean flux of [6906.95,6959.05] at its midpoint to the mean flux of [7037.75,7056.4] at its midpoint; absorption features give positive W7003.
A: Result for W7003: 0.5 Ang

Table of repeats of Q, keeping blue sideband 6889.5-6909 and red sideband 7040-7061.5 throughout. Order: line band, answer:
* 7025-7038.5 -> 0.2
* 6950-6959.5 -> 0.2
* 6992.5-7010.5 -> 0.2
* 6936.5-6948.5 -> 0.4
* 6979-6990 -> 0.0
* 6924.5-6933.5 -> 0.5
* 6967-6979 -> -0.3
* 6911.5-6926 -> 0.1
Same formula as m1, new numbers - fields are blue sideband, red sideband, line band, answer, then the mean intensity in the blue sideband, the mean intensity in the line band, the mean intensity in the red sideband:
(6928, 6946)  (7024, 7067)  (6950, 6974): -0.03 mag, 6.78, 7.02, 6.97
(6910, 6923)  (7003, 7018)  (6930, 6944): 0.03 mag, 7.03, 6.81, 6.94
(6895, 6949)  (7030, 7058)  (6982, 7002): -0.02 mag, 6.91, 7.16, 7.16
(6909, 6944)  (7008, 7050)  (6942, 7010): -0.01 mag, 6.89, 7.04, 7.03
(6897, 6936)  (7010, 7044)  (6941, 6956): 0.01 mag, 6.91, 6.86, 7.01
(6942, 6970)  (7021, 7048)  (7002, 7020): 0.00 mag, 6.95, 6.98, 7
